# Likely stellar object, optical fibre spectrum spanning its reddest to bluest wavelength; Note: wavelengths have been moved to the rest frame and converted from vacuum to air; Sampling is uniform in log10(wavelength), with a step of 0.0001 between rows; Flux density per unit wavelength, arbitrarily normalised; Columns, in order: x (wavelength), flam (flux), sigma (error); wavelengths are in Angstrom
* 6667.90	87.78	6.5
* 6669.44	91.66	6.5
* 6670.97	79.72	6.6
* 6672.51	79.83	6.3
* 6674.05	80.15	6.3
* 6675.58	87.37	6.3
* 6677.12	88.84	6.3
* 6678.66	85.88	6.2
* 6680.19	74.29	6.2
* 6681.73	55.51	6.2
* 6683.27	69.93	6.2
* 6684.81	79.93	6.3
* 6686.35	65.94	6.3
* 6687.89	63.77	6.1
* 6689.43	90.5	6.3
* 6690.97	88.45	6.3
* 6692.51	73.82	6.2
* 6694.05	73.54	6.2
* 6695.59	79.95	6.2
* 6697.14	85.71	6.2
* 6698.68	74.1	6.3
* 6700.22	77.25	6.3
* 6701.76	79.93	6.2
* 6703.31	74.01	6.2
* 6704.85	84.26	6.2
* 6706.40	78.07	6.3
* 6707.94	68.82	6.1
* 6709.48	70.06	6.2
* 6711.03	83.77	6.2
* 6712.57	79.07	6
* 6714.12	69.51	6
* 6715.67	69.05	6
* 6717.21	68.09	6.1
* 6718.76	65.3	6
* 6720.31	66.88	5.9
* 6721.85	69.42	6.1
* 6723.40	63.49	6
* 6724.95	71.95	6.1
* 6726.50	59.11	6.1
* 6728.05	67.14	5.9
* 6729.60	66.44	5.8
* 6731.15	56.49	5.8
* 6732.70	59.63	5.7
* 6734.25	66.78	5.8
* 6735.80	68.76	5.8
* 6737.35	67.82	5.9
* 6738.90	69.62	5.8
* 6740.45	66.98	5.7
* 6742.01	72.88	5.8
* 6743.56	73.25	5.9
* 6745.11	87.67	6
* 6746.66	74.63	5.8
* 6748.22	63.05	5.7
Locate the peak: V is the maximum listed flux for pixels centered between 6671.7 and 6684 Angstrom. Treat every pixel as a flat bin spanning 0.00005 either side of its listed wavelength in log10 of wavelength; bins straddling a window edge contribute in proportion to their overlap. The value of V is 88.84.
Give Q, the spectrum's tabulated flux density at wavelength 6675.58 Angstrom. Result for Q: 87.37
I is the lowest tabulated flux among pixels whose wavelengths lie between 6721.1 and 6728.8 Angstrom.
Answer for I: 59.11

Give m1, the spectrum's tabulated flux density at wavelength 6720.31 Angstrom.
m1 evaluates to 66.88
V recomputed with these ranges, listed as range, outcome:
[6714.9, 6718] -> 69.05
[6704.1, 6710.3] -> 84.26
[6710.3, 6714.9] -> 83.77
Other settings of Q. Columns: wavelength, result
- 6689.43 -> 90.5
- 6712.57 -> 79.07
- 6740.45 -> 66.98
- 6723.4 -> 63.49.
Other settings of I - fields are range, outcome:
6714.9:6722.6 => 65.3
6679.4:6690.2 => 55.51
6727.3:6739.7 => 56.49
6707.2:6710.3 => 68.82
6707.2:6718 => 68.09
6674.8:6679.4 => 85.88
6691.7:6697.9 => 73.54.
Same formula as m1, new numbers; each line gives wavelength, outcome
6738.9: 69.62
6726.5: 59.11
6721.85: 69.42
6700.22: 77.25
